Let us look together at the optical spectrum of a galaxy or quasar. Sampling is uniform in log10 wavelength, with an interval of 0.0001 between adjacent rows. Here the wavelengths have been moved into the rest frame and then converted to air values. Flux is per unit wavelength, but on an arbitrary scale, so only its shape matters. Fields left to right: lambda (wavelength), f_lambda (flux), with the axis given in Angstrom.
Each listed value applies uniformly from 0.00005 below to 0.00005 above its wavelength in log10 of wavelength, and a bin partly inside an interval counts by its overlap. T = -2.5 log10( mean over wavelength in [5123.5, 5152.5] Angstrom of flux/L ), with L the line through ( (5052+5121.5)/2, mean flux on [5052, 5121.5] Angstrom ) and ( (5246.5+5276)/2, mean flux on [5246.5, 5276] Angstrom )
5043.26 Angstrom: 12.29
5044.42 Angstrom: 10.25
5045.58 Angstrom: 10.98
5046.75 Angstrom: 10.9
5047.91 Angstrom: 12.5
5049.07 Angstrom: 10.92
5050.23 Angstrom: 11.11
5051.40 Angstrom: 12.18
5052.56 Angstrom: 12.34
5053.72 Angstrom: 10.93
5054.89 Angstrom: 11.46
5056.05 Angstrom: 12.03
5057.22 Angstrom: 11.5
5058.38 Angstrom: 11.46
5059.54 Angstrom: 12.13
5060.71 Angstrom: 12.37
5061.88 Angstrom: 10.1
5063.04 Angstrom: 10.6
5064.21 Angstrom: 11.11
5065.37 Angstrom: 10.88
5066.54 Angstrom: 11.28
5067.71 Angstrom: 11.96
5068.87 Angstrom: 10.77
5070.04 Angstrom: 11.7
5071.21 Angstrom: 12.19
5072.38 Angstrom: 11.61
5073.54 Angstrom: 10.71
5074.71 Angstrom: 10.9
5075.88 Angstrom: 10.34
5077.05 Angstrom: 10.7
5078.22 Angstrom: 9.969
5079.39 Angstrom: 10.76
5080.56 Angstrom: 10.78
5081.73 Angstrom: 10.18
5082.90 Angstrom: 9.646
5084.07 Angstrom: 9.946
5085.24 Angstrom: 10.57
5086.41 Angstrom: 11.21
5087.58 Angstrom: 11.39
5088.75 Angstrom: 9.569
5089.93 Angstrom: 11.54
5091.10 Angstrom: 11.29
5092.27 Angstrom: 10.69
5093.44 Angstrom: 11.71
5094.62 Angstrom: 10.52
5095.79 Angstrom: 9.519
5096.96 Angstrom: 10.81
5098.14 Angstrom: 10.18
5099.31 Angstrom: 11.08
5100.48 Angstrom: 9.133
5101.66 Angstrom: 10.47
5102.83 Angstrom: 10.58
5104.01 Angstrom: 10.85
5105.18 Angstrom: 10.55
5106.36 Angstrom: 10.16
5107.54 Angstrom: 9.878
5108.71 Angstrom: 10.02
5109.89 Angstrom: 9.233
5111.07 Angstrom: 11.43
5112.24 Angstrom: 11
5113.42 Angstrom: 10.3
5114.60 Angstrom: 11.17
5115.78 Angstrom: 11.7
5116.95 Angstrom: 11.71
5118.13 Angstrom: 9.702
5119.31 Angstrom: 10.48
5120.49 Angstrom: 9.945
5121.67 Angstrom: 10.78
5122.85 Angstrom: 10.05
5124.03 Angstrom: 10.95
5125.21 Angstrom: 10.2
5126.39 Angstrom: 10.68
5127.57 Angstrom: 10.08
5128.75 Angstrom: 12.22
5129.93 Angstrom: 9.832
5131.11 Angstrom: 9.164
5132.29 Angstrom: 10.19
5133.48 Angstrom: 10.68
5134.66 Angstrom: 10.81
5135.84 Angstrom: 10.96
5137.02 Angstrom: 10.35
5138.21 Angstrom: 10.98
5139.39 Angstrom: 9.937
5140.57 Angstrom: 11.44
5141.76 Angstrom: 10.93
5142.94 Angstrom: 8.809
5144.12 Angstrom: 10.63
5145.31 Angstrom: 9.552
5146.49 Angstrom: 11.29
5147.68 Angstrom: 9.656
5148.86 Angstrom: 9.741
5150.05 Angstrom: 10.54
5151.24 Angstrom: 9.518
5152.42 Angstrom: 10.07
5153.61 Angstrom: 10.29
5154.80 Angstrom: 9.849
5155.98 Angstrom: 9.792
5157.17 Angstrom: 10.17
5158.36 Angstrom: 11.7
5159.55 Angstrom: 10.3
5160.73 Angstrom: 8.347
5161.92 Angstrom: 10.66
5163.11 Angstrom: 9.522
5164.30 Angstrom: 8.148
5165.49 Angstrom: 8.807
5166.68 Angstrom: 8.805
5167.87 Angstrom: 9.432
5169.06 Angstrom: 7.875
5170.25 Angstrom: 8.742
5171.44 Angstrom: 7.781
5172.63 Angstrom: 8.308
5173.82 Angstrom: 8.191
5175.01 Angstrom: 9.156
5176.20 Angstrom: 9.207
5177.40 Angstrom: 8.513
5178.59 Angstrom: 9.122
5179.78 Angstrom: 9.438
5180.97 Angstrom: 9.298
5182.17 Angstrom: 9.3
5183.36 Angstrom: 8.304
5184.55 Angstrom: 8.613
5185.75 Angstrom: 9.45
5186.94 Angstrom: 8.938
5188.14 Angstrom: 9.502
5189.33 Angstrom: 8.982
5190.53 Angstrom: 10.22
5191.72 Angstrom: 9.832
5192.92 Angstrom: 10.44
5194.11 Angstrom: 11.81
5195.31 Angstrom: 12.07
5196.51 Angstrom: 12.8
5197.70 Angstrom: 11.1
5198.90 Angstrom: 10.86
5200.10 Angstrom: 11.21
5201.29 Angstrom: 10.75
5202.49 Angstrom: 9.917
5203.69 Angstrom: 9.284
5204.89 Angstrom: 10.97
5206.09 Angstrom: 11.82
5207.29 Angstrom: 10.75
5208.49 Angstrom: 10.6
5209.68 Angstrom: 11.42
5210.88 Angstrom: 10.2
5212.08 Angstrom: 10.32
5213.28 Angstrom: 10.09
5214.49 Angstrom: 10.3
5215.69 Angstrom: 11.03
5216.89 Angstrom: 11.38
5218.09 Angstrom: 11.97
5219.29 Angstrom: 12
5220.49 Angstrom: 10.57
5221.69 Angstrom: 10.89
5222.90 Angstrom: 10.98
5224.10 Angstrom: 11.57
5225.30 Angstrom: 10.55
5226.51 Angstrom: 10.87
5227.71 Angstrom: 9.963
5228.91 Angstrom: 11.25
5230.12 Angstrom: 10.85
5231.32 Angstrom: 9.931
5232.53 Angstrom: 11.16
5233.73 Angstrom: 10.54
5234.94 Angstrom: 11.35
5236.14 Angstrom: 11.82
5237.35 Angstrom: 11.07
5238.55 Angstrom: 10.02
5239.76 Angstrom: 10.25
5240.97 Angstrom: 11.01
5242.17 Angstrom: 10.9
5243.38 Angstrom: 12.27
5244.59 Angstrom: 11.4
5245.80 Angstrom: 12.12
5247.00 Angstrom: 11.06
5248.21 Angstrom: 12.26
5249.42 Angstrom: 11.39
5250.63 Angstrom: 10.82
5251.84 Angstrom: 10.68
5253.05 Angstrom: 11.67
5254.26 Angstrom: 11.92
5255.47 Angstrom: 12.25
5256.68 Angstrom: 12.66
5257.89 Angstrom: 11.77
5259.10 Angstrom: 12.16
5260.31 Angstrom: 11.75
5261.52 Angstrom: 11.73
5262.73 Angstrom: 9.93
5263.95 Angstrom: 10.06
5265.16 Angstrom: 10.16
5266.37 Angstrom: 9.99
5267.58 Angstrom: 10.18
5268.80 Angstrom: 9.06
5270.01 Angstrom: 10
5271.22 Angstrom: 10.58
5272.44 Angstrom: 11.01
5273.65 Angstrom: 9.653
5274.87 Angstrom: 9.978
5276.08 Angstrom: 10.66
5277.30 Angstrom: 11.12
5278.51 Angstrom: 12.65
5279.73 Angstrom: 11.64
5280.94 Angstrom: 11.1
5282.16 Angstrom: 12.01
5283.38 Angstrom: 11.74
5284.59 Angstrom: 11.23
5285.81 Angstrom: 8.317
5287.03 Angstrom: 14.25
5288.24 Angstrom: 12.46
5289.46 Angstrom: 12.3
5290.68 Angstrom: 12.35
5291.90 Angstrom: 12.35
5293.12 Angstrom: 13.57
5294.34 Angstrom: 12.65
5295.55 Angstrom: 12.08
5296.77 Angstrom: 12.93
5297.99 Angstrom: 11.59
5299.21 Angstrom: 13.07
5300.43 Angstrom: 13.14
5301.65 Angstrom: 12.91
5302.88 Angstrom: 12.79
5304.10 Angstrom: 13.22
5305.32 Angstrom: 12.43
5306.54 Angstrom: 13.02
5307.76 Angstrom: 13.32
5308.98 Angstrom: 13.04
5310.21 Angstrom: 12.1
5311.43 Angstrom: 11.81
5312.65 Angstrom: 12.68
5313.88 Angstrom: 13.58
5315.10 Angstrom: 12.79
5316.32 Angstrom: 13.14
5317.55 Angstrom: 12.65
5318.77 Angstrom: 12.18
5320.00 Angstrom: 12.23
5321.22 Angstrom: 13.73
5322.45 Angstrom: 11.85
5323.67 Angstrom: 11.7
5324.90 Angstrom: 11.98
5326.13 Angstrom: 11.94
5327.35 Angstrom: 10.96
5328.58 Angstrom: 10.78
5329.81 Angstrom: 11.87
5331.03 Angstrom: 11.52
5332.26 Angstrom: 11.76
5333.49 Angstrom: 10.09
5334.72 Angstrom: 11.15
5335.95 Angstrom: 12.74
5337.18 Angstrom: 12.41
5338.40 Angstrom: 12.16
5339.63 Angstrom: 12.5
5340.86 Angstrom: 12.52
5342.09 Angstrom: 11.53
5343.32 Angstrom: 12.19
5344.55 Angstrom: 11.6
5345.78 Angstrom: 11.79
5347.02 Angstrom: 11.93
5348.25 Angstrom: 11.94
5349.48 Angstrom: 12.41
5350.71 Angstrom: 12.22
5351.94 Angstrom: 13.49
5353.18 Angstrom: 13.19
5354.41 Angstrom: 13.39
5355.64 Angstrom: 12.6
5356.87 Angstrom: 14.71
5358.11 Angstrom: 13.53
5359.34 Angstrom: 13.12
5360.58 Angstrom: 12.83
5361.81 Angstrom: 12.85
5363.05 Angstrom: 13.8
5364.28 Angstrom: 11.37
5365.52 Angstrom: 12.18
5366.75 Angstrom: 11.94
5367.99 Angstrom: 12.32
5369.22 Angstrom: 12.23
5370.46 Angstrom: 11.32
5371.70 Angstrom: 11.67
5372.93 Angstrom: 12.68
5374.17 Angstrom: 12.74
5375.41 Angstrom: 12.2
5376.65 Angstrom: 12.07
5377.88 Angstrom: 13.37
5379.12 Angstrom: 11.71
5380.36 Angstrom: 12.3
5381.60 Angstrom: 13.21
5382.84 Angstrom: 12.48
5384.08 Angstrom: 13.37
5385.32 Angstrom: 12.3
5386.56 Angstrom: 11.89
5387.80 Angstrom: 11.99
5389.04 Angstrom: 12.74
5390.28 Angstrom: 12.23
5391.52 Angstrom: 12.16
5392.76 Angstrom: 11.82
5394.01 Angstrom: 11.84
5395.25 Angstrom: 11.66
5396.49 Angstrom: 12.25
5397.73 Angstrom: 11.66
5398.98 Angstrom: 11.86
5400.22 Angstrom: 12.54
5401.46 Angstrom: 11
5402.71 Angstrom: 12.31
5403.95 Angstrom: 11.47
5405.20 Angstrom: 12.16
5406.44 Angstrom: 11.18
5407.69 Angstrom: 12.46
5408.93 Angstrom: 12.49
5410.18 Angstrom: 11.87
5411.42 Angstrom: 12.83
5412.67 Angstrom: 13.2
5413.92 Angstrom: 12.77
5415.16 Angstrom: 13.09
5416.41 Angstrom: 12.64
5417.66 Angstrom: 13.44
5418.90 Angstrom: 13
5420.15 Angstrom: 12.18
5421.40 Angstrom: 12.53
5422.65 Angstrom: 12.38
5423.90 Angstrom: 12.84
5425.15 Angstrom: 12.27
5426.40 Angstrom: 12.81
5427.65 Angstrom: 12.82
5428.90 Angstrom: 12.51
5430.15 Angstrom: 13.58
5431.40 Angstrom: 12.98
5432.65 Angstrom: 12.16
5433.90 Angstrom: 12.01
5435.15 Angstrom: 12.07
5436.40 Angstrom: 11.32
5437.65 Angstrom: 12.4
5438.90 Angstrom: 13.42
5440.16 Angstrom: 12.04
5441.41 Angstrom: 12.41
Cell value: 0.05 mag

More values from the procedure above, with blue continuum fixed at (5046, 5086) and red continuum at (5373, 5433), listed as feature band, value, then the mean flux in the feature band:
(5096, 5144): 0.09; 10.5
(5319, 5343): 0.02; 11.9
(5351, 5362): -0.09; 13.3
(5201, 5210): 0.10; 10.7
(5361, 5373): 0.00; 12.2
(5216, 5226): 0.05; 11.2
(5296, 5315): -0.06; 12.8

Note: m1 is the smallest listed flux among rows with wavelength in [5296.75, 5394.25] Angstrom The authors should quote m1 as 10.09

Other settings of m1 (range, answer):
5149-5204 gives 7.781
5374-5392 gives 11.71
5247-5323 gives 8.317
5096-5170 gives 7.875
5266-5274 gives 9.06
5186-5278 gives 8.938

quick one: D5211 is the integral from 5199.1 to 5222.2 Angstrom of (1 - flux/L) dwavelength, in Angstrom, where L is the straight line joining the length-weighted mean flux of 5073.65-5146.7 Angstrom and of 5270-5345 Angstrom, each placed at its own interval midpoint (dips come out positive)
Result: 1.0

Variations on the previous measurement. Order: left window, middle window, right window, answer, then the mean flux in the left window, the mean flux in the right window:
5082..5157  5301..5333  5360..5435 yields -1.5 Angstrom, 10.4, 12.4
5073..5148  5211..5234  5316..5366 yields 1.1 Angstrom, 10.5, 12.3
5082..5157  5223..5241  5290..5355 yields 1.1 Angstrom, 10.4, 12.4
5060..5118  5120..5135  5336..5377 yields 0.8 Angstrom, 10.7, 12.5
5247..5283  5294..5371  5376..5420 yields -4.6 Angstrom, 11.1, 12.3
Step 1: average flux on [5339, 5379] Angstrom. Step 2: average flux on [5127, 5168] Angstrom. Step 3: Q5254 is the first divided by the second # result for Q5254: 1.24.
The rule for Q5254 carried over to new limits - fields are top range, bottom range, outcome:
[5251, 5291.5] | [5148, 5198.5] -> 1.17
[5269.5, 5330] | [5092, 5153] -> 1.16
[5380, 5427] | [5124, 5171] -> 1.23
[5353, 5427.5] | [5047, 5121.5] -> 1.14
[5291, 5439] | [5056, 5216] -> 1.20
